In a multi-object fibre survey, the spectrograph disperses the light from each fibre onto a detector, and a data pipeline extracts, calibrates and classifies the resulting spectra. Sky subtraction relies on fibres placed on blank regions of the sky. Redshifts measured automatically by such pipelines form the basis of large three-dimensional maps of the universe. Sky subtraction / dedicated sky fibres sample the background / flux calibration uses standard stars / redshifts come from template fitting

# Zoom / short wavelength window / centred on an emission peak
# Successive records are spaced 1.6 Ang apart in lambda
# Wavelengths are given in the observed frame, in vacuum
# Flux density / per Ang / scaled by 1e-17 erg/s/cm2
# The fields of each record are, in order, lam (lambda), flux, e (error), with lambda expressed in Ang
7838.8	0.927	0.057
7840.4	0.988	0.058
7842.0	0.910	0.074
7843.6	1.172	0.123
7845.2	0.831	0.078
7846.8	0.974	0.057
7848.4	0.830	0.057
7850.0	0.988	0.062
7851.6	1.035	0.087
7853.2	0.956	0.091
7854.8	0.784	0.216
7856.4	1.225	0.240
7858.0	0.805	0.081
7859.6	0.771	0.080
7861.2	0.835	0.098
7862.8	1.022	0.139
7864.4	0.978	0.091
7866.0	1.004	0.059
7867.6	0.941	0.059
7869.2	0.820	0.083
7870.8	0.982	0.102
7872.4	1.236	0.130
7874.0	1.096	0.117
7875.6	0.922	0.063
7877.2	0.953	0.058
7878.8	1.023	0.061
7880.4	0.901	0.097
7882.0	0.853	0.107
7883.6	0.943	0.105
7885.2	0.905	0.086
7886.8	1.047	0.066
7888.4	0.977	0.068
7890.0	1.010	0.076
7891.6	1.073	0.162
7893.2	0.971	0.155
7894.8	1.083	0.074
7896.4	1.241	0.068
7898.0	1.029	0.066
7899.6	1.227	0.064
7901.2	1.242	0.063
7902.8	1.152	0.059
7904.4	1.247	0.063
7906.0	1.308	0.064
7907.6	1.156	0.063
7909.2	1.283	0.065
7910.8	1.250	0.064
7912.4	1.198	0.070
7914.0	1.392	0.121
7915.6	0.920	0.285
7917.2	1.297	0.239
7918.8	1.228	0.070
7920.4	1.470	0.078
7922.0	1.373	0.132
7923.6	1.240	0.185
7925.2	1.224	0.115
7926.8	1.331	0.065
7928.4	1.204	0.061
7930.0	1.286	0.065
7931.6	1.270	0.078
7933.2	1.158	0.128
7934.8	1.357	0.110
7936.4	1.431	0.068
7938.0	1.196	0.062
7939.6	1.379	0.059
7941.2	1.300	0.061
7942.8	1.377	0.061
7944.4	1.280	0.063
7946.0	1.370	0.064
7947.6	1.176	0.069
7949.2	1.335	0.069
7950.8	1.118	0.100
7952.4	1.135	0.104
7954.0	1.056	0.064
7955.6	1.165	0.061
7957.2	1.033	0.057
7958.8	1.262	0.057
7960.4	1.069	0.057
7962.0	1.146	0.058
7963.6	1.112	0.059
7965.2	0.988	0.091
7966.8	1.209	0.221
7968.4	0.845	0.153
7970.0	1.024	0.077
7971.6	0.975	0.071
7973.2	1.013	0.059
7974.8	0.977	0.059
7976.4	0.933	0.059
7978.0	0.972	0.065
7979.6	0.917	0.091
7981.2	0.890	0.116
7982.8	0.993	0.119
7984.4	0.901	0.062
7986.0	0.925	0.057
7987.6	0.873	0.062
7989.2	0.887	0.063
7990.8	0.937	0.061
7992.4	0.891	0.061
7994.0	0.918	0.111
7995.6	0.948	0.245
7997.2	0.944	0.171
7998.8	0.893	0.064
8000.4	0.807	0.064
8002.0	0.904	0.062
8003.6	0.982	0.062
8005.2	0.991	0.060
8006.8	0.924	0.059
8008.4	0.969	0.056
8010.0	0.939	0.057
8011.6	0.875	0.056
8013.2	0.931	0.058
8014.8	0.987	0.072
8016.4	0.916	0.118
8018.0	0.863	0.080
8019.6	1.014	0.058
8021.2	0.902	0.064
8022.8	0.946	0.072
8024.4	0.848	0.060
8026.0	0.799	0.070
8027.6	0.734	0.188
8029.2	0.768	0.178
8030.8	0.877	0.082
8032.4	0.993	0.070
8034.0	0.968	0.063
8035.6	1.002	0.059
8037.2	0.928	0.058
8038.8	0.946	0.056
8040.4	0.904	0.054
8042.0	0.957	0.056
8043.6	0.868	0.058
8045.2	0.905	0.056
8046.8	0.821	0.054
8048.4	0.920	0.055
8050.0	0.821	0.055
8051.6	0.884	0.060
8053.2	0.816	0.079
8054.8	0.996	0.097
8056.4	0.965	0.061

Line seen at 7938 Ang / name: Mg II 2798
